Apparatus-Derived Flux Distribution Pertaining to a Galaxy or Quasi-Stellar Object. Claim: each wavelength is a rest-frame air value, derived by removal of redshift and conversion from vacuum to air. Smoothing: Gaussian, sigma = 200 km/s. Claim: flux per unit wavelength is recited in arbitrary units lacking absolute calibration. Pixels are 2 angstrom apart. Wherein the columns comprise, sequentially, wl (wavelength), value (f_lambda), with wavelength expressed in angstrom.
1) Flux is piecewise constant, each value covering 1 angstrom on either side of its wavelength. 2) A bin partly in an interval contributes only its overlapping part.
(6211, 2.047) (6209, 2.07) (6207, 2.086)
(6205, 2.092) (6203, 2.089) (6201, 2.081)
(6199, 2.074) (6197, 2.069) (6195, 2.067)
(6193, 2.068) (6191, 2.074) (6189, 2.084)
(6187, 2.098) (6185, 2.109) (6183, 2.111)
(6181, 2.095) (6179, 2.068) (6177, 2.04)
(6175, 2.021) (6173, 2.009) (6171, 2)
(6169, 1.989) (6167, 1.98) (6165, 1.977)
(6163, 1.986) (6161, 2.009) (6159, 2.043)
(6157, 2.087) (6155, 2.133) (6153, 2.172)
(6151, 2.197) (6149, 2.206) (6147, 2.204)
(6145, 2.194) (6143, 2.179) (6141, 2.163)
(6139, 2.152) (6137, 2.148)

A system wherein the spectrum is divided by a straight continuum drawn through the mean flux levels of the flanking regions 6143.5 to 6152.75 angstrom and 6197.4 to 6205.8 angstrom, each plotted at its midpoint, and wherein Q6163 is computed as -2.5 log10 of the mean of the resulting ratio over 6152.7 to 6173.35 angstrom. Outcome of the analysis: 0.07 mag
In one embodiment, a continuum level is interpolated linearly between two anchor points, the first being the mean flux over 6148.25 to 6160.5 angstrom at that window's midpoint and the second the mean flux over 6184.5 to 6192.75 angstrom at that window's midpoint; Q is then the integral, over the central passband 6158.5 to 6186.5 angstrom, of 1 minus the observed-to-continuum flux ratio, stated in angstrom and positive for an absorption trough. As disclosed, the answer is 1.0 angstrom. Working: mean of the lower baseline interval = 2.13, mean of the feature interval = 2.03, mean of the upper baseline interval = 2.09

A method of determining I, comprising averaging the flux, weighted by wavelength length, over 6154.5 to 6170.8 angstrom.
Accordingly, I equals 2.02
